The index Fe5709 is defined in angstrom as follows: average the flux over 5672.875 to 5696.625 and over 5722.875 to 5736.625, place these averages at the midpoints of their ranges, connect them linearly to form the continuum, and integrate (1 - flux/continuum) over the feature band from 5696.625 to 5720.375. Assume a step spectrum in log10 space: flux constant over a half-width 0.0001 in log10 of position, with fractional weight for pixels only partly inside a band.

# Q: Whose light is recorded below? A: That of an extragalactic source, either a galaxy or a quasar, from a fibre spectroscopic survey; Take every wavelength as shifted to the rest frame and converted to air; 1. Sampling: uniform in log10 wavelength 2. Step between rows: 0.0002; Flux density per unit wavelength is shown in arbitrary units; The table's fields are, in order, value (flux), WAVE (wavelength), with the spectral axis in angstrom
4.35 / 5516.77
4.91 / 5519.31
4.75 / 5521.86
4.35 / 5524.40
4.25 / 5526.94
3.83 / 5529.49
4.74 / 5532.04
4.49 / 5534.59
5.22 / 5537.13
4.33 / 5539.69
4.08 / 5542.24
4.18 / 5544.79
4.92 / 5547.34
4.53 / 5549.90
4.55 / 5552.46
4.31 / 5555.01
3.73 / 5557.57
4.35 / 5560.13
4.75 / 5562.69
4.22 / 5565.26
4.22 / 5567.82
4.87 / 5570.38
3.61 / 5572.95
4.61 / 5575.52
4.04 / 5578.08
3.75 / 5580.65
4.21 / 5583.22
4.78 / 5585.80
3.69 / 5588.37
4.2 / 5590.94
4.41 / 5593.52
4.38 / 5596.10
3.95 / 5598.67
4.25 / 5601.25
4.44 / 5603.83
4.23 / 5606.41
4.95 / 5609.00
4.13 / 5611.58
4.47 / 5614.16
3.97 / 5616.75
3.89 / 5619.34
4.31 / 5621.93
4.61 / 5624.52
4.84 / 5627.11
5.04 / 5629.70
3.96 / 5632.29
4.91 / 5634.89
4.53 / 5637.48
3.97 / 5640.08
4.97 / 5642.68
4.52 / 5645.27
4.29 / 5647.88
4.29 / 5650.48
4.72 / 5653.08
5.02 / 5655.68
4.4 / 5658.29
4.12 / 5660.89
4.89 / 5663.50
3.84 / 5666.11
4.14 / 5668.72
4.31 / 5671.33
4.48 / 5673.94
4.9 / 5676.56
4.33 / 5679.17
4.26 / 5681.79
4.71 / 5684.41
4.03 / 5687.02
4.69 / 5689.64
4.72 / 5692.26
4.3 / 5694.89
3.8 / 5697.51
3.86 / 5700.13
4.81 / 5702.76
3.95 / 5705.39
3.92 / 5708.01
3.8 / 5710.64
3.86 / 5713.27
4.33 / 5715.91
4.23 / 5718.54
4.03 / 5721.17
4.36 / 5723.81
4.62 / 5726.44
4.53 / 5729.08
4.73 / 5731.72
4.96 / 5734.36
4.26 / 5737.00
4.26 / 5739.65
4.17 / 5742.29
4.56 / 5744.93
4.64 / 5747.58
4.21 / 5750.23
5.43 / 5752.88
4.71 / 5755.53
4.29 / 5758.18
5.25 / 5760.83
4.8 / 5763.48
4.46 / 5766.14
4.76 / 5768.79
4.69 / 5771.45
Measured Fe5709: 2.5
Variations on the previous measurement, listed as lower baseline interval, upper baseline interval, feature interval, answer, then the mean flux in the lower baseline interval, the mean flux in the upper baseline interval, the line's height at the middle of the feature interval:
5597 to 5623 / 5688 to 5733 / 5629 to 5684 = -2.7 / 4.26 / 4.26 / 4.26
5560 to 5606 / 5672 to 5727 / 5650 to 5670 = -0.7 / 4.26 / 4.28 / 4.27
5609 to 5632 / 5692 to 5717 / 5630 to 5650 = -0.6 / 4.42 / 4.11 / 4.35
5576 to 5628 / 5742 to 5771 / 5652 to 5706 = 0.9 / 4.28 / 4.68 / 4.48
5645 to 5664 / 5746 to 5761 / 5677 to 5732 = 4.0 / 4.52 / 4.71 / 4.62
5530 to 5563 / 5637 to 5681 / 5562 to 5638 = 2.0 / 4.45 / 4.45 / 4.45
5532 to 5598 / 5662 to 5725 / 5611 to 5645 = -1.1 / 4.34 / 4.27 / 4.31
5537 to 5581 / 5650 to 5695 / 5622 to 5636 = -0.7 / 4.34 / 4.46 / 4.41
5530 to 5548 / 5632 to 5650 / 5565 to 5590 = 1.7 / 4.52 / 4.47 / 4.5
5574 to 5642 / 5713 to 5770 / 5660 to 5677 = 0.2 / 4.33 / 4.53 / 4.42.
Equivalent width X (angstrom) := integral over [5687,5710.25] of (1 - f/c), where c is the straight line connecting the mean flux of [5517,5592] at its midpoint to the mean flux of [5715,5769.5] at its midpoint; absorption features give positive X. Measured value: 1.5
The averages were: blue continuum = 4.36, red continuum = 4.55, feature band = 4.22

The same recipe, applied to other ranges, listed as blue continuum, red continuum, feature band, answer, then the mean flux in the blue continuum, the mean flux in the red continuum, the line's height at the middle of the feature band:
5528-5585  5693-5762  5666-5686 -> -0.1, 4.35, 4.38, 4.37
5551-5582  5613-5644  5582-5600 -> 0.4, 4.25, 4.46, 4.33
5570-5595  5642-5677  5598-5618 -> -0.1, 4.19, 4.47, 4.29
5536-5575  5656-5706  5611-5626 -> 0.5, 4.39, 4.36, 4.38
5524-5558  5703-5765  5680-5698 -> 0.2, 4.41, 4.44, 4.43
